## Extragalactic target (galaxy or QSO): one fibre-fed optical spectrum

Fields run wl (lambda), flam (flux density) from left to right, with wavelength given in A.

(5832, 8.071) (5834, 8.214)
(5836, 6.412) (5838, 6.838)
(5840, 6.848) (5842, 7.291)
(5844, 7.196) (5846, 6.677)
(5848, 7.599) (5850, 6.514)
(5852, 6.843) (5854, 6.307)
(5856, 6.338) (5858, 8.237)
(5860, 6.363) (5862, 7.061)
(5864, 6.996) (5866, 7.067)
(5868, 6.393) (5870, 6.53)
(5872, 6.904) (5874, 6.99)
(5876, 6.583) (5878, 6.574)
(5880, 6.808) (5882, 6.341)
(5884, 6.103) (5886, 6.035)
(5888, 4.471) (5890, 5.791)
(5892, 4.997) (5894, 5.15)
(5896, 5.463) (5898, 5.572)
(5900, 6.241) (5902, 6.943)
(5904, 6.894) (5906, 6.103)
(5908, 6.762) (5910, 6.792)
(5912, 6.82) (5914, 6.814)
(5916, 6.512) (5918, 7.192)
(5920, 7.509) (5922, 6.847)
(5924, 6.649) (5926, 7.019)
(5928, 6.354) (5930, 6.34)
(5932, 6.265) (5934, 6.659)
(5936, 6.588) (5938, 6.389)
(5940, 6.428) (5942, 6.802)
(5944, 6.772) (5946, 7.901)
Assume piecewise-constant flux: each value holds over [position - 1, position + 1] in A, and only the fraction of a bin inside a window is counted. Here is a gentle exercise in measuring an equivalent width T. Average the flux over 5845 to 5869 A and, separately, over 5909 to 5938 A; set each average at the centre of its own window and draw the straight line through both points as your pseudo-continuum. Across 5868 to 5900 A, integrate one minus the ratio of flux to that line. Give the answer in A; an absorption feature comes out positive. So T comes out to 3.6 A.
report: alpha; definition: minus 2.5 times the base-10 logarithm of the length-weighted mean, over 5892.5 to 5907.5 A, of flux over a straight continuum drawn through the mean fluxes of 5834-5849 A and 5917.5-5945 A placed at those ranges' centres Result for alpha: 0.13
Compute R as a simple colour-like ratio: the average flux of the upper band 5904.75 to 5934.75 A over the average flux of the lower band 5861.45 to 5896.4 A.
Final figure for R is 1.08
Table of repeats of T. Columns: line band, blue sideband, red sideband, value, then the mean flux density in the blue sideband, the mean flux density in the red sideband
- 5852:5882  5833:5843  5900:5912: 0.6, 7.12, 6.67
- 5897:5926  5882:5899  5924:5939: -3.2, 5.5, 6.53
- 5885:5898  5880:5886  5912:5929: 2.2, 6.29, 6.86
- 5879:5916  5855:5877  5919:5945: 3.5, 6.86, 6.66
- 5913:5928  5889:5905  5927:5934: -1.6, 5.88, 6.37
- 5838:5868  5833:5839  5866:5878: 0.0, 7.15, 6.7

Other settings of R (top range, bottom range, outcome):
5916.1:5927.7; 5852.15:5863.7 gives 1.01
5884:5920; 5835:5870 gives 0.90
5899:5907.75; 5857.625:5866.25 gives 0.93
